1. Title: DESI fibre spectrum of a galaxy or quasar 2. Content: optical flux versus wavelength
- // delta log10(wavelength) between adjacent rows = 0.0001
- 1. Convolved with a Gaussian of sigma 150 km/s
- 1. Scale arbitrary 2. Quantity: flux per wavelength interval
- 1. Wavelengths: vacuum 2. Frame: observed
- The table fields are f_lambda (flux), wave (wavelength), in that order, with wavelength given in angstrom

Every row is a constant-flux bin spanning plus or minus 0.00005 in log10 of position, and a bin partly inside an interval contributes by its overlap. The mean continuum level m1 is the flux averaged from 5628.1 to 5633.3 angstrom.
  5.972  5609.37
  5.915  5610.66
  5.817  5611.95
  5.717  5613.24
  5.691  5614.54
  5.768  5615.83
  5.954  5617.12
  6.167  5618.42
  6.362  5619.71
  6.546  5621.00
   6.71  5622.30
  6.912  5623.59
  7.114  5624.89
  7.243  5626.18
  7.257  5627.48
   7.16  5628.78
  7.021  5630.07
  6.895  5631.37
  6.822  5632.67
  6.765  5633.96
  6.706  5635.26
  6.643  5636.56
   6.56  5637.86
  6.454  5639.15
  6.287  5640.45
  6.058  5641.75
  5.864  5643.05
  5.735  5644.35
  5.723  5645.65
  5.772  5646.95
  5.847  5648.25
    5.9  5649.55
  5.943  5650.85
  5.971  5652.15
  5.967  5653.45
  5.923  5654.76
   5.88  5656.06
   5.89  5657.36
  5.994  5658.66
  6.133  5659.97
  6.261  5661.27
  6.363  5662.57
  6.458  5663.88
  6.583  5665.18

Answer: 6.97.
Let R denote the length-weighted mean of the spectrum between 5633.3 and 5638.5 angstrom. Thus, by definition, 6.67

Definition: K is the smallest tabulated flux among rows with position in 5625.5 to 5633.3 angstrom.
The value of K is 6.822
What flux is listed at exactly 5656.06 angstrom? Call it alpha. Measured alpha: 5.88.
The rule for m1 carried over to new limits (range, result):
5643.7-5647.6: 5.74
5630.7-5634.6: 6.83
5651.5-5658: 5.93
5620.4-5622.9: 6.61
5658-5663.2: 6.19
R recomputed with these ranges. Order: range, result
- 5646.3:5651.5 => 5.87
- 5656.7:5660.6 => 6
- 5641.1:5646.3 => 5.84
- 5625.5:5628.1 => 7.25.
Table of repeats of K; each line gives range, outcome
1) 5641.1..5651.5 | 5.723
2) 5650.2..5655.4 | 5.923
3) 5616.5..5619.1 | 5.954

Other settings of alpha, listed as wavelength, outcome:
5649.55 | 5.9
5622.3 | 6.71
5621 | 6.546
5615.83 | 5.768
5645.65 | 5.723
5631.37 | 6.895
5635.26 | 6.706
